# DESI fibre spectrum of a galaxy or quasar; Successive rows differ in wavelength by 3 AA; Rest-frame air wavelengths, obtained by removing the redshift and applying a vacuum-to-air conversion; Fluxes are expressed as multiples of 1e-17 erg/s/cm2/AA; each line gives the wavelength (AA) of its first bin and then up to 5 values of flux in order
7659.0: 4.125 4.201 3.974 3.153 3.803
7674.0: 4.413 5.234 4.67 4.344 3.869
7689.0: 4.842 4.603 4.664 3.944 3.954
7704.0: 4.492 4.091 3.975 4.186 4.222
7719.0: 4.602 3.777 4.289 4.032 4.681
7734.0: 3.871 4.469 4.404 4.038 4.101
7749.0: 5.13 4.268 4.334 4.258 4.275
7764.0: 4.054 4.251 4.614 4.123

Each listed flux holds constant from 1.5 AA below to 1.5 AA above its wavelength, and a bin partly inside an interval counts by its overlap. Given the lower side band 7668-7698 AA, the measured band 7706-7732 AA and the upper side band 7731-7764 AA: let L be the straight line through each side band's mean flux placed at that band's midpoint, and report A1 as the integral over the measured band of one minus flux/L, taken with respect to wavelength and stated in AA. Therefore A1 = 0.93 AA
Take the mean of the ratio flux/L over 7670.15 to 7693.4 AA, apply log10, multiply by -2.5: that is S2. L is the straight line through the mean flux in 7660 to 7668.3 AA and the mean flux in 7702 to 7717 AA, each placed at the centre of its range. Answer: -0.12 mag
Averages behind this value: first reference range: 3.89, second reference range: 4.18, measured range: 4.49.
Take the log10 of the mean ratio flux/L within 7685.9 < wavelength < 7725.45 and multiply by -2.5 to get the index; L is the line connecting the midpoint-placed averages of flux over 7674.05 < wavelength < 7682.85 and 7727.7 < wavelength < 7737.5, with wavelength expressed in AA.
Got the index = 0.06 mag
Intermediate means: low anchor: 4.77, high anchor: 4.27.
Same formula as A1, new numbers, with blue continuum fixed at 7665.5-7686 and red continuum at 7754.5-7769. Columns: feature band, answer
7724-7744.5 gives -0.1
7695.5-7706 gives 0.1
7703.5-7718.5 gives 0.1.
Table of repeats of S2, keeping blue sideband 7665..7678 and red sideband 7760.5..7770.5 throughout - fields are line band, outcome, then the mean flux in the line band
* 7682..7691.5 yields -0.07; 4.38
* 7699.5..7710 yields 0.00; 4.15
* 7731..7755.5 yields -0.03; 4.35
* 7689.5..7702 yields -0.05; 4.35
